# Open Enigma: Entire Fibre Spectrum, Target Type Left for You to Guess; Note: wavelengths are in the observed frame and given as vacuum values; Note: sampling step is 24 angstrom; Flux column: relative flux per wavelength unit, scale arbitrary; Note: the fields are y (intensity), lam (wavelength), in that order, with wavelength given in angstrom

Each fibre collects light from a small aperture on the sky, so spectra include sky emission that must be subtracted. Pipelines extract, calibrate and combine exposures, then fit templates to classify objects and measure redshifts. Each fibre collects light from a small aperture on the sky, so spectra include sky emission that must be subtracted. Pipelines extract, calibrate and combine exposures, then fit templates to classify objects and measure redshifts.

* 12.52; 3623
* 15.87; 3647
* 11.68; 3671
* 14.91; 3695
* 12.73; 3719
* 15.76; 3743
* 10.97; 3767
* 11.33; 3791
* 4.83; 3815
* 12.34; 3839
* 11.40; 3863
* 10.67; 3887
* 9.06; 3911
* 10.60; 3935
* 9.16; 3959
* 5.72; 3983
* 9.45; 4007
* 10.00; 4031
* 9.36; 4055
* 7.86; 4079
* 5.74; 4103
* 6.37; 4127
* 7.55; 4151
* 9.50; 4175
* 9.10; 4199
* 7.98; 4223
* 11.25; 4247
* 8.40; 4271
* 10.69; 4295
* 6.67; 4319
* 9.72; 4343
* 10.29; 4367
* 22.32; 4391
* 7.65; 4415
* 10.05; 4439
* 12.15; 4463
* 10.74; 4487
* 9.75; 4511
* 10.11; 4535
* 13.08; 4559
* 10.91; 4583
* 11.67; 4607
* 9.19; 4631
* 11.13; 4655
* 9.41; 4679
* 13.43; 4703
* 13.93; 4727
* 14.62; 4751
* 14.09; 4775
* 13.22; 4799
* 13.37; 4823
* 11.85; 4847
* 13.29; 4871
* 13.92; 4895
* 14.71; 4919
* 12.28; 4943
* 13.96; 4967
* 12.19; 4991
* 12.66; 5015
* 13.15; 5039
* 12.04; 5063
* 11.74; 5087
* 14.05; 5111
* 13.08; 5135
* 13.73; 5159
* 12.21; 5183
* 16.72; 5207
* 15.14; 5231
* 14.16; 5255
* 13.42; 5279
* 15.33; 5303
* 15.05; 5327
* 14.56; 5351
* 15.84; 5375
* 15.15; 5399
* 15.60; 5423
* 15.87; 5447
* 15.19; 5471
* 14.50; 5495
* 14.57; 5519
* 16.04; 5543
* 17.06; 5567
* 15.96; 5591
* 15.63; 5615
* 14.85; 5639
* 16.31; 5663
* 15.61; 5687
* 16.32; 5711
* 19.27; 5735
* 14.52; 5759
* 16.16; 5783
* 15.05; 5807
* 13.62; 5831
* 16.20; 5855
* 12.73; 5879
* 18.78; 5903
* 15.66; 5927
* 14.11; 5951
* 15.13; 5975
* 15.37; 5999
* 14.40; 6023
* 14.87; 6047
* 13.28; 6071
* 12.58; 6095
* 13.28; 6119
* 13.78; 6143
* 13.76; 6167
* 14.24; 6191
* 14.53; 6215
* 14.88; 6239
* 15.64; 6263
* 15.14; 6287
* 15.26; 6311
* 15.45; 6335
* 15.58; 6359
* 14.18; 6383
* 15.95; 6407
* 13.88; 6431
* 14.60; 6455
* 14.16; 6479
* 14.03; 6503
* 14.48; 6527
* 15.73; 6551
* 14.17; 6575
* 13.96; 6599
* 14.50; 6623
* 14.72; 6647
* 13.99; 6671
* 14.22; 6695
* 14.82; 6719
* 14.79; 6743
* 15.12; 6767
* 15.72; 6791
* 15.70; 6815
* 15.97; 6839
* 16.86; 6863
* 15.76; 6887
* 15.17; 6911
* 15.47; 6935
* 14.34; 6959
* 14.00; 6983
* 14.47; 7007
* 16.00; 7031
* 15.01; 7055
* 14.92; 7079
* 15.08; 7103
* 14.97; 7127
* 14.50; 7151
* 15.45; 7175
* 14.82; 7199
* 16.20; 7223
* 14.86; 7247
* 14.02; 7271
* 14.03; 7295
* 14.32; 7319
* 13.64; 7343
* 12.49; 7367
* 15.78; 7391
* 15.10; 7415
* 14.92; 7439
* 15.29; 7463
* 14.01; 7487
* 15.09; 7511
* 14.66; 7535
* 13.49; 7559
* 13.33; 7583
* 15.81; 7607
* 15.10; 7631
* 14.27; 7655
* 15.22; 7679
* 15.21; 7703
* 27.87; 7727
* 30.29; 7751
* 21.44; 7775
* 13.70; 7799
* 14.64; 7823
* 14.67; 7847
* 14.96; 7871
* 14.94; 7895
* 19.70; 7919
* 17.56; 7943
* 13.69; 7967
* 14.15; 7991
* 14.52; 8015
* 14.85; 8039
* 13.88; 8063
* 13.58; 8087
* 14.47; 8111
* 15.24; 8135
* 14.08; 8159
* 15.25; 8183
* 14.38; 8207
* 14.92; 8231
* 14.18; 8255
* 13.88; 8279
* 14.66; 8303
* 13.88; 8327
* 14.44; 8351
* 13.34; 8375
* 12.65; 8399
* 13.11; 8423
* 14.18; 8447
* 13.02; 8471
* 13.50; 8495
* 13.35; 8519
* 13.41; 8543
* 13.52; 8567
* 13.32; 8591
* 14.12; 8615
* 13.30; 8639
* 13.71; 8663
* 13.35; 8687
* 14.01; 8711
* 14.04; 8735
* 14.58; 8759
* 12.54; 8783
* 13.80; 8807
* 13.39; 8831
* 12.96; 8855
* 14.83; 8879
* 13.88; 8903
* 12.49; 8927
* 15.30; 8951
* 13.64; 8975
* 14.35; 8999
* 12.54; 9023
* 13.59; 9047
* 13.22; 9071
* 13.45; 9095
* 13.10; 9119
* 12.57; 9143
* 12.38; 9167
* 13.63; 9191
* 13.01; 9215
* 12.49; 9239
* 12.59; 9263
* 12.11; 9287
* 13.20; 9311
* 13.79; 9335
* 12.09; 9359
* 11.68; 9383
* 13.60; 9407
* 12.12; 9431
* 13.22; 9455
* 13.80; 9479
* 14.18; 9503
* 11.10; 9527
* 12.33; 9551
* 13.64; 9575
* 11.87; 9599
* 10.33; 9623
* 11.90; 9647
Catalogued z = 0.179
